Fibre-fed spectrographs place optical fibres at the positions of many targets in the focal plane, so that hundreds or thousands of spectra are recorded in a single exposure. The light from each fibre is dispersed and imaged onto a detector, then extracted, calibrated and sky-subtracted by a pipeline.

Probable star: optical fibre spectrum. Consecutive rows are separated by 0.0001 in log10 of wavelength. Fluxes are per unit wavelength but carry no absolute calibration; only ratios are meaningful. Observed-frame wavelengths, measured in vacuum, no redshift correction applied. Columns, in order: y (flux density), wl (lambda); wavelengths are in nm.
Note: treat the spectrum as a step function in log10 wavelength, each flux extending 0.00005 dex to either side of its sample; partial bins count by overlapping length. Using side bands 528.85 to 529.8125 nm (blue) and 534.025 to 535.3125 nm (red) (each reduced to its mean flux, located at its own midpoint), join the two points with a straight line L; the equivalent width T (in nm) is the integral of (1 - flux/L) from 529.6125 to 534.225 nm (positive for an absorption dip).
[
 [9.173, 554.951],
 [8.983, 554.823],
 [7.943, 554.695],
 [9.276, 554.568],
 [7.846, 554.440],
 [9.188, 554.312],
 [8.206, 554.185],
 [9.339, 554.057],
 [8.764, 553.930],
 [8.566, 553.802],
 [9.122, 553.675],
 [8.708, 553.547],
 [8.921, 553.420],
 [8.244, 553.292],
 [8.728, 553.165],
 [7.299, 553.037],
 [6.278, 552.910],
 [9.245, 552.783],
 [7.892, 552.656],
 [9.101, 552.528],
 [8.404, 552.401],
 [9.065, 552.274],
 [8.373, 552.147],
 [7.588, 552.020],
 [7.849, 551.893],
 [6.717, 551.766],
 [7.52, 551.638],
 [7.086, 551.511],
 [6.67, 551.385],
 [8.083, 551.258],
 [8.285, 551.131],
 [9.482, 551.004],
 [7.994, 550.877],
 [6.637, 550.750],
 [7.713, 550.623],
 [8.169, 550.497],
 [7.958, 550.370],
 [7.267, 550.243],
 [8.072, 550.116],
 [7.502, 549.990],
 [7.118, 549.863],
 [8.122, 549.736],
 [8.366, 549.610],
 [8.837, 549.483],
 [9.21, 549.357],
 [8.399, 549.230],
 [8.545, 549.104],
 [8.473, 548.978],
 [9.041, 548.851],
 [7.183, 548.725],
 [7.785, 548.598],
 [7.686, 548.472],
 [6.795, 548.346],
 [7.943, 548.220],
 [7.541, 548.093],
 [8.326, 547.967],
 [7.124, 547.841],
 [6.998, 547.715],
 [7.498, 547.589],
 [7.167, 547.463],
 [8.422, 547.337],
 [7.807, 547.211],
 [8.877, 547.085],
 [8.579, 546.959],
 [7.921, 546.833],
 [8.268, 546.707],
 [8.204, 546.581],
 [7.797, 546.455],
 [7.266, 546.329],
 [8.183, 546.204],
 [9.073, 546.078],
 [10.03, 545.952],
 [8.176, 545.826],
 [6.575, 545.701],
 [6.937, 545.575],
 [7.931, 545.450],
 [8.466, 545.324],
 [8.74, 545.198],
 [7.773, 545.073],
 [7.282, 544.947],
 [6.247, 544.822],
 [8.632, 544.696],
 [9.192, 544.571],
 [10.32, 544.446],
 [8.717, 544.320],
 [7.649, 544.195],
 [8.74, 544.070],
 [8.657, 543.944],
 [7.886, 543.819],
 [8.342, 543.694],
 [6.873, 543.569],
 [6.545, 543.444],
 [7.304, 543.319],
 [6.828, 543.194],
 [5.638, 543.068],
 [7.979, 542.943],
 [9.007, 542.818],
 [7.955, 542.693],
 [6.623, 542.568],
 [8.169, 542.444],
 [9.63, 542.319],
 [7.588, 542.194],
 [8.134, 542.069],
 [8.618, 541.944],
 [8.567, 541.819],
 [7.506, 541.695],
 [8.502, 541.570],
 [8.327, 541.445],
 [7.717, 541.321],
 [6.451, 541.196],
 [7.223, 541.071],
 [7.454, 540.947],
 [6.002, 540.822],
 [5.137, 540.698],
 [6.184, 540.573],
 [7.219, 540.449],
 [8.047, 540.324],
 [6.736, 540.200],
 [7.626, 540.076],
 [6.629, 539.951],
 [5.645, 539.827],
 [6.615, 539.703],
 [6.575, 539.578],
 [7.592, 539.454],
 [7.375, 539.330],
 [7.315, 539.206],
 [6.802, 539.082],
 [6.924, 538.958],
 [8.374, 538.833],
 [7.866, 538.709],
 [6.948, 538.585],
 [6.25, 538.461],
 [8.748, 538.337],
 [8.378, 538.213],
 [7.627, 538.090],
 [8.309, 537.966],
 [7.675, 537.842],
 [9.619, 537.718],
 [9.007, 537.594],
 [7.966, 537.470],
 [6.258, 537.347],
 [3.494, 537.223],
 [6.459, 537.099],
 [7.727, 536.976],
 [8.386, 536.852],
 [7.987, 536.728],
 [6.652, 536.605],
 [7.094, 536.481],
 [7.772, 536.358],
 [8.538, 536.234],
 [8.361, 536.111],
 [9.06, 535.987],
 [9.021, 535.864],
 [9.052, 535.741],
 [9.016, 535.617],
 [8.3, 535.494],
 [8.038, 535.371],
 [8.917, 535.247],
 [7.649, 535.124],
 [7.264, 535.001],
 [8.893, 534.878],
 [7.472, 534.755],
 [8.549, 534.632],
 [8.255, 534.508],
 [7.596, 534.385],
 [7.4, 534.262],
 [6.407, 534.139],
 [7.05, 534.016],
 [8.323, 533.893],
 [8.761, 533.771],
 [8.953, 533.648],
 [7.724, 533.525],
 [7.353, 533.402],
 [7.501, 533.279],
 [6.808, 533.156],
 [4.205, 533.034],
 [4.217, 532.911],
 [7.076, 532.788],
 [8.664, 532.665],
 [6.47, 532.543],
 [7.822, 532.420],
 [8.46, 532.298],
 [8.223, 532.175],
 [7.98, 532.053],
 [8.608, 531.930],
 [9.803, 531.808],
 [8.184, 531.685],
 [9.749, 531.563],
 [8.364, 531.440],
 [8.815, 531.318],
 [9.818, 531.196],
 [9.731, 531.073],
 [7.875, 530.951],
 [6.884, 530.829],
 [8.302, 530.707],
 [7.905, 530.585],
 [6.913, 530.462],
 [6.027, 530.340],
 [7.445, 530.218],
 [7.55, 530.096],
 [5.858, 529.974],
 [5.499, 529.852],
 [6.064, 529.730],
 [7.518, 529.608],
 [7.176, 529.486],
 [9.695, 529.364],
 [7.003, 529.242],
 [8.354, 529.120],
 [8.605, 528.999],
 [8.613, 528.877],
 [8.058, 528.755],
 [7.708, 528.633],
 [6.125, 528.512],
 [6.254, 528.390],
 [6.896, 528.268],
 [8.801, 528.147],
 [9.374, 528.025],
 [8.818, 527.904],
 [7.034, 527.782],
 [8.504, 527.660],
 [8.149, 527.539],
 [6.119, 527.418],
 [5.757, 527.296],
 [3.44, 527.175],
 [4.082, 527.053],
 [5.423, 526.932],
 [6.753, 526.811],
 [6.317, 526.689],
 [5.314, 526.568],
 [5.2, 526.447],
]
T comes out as 0.12 nm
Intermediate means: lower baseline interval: 7.8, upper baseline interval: 7.8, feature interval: 7.6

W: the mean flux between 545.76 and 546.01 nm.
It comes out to 9.06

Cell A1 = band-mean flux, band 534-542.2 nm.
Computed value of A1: 7.58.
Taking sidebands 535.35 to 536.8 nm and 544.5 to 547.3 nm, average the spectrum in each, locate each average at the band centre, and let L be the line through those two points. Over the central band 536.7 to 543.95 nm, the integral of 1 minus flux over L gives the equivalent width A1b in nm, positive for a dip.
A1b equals 0.67 nm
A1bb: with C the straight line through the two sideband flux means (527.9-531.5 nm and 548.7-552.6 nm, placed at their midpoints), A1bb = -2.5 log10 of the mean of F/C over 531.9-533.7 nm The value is 0.066 mag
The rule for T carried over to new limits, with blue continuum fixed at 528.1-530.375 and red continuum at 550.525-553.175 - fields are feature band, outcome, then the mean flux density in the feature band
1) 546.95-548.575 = 0.01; 7.73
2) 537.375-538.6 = -0.08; 8.05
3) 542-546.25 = -0.16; 7.99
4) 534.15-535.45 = -0.08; 7.94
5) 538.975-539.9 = 0.09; 6.85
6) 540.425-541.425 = 0.12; 6.73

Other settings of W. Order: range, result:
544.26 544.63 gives 9.41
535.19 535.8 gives 8.65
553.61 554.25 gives 8.8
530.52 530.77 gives 8.06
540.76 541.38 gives 6.96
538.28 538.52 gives 7.49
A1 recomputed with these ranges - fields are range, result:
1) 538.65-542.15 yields 7.26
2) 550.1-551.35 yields 7.93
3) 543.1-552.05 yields 7.92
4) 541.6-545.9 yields 7.93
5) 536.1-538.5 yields 7.61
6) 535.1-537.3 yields 7.85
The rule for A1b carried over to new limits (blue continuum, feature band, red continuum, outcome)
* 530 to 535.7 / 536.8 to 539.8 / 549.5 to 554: 0.19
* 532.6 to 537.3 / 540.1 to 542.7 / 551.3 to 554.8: 0.11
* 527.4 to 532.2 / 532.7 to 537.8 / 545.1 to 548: 0.16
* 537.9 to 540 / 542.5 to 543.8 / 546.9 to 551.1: 0.04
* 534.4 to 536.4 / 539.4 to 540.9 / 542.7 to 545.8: 0.26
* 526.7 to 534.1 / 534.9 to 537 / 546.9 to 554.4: -0.15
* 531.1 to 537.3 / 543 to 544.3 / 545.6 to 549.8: 0.08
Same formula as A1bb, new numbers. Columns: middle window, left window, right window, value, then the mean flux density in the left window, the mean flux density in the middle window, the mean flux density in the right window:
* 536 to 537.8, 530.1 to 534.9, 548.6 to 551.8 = 0.04 mag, 7.8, 7.56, 7.94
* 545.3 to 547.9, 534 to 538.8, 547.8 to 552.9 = 0.00 mag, 7.83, 7.96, 7.97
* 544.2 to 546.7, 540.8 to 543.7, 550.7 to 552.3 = -0.07 mag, 7.63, 8.18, 7.78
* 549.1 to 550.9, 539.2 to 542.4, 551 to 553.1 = -0.03 mag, 7.33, 7.98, 7.9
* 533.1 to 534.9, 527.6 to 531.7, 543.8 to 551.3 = 0.01 mag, 7.8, 7.78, 8.06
